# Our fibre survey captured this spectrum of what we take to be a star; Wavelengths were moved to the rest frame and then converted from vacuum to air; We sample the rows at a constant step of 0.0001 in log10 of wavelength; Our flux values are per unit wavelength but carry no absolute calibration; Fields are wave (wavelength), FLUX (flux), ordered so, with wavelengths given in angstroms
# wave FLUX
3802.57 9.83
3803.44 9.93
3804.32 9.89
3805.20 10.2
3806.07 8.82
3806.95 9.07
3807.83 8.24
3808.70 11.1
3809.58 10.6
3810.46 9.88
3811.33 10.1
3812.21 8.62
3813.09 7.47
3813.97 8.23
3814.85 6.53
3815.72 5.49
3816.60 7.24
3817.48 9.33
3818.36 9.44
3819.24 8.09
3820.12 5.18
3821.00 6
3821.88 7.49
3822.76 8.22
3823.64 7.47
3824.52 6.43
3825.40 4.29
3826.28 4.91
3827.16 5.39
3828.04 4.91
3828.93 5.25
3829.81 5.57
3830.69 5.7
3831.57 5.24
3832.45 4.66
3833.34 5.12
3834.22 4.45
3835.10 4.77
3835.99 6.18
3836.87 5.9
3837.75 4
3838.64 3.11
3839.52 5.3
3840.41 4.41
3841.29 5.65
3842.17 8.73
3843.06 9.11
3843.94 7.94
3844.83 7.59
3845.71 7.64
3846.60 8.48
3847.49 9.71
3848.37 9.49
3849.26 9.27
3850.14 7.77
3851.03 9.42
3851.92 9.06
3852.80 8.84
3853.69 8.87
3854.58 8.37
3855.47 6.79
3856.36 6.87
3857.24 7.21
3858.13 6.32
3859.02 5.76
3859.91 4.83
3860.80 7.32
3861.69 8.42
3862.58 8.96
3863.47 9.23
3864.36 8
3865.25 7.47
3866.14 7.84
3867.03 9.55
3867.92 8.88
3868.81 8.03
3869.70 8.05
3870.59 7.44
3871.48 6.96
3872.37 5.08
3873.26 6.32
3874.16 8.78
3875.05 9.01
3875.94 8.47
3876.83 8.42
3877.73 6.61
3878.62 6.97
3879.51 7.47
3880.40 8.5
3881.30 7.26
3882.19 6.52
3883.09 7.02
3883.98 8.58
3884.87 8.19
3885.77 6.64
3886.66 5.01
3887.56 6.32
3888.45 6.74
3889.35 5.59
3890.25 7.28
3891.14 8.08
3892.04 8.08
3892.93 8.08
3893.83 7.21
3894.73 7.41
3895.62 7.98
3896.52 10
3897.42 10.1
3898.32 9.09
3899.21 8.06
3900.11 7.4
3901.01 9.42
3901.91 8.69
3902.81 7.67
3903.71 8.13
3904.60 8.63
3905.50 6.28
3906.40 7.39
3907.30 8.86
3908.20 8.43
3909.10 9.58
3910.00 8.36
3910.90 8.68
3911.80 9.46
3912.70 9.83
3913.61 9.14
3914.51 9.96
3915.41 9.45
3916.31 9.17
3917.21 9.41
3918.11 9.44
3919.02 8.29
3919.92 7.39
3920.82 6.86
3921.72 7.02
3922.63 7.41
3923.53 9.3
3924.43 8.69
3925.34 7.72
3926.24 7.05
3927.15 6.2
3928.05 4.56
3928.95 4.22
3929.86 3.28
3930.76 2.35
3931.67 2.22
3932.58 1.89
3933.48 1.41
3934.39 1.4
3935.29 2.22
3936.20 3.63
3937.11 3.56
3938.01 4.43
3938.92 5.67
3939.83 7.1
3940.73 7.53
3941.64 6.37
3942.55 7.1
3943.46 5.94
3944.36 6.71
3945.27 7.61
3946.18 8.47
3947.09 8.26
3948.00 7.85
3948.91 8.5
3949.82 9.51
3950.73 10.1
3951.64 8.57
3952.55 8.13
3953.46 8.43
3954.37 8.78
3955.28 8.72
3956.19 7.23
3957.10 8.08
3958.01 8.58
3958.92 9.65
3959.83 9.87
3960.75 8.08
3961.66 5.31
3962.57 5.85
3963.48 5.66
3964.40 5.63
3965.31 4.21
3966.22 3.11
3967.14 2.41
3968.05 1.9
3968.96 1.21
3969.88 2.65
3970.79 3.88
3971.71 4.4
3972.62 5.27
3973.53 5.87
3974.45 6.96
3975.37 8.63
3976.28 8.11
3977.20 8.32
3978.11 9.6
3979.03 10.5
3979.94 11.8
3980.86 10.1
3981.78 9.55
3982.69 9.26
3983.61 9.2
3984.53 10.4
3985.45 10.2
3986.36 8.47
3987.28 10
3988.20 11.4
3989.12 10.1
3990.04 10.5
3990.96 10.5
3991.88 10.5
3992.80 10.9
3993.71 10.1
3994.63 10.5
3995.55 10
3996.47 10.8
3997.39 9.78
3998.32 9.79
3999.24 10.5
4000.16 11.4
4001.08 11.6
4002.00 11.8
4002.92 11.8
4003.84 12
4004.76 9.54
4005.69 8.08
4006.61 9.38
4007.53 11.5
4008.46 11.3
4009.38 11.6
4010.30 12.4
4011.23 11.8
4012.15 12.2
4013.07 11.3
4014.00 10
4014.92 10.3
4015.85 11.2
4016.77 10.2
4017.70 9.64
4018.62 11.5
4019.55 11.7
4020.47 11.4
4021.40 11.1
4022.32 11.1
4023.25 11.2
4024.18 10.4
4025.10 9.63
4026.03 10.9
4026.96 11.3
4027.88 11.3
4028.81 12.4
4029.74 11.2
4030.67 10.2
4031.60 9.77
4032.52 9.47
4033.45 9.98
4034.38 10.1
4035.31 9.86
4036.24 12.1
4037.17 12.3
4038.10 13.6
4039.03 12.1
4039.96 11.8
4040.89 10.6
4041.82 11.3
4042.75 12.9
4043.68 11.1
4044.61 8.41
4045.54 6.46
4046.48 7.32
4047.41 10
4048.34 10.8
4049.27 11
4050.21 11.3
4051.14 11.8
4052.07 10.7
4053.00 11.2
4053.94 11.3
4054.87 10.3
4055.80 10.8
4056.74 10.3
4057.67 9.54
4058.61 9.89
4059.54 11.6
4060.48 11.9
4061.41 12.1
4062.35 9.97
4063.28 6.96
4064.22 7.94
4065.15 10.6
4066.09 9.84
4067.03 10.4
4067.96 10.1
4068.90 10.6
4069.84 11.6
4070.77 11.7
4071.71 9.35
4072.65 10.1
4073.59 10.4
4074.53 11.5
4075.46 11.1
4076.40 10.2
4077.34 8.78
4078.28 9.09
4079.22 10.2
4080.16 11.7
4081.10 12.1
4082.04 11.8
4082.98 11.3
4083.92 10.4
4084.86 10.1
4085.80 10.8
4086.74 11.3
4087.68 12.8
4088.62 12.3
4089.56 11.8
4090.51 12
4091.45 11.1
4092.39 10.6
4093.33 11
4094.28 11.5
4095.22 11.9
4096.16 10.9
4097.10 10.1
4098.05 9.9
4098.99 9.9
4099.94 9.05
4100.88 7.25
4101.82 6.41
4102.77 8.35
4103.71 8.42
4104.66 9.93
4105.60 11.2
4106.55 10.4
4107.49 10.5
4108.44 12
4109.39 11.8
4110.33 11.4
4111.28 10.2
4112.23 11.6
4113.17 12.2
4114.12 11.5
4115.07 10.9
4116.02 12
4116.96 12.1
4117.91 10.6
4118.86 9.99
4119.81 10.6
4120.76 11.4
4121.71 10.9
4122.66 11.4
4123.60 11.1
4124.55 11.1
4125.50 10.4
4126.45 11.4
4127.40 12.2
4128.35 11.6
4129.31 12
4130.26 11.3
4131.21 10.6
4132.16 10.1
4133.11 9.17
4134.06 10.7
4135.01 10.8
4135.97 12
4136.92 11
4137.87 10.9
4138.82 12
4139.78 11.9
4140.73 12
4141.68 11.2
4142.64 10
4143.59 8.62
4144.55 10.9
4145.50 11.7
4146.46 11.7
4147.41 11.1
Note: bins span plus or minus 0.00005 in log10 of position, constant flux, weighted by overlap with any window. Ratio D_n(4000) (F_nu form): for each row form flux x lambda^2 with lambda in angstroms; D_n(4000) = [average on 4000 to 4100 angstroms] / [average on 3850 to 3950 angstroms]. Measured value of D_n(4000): 1.59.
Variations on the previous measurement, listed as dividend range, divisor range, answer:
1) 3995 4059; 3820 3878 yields 1.68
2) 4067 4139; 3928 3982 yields 1.85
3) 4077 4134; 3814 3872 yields 1.75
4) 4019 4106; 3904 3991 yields 1.55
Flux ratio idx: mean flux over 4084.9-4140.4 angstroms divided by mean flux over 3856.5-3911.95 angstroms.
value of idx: 1.40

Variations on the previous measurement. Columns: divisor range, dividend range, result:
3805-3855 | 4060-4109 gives 1.44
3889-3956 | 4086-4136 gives 1.48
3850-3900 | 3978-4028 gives 1.38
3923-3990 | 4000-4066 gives 1.58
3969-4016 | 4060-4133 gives 1.10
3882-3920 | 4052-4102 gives 1.29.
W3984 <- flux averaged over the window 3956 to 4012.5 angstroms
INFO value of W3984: 8.75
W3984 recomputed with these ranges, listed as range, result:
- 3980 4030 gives 10.7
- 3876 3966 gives 7.26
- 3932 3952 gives 6.05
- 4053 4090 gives 10.6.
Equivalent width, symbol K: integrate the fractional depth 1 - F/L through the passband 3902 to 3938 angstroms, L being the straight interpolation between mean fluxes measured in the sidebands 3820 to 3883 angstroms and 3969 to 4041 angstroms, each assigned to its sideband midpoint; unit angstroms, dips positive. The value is 6.84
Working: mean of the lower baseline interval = 7.04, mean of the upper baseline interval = 10.1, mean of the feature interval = 6.77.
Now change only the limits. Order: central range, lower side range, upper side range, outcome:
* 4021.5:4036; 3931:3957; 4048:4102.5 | -2.51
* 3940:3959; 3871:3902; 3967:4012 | 1.22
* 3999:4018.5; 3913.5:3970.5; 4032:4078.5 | -4.72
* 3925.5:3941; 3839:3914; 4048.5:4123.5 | 8.18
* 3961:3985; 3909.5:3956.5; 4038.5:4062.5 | 4.99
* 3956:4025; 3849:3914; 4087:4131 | 1.71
